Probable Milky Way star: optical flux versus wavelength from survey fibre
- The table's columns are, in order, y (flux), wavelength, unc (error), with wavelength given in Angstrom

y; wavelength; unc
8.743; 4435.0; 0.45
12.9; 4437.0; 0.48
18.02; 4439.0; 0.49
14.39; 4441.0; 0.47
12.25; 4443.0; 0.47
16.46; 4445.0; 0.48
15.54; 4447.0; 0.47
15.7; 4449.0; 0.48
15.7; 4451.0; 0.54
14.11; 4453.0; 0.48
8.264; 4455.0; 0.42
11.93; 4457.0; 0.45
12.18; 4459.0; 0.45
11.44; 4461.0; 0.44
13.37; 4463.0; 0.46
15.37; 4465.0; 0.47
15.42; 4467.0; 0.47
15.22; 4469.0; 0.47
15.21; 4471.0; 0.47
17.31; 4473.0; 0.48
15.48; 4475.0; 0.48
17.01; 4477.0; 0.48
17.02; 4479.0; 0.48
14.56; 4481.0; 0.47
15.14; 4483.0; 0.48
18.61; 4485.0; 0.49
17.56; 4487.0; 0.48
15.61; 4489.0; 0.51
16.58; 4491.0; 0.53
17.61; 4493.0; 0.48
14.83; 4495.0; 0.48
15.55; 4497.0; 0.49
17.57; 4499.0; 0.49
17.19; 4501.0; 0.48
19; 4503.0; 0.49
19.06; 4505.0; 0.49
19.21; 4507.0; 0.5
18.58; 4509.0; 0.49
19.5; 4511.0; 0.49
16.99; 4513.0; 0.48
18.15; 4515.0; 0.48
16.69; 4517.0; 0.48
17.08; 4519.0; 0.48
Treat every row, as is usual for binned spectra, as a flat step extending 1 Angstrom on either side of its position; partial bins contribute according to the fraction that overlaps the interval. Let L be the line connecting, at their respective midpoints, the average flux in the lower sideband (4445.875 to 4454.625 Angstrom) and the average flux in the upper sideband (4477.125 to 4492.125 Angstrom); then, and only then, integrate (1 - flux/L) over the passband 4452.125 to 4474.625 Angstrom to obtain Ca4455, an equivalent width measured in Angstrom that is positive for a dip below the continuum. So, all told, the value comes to 2.6 Angstrom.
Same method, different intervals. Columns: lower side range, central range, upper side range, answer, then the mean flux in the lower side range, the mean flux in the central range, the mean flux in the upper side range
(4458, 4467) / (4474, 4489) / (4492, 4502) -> -1.3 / 13.3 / 16.4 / 16.6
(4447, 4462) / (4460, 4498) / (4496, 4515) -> -0.8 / 12.9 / 15.7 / 18.1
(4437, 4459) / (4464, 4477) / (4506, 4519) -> -0.2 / 14.1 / 15.8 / 18.1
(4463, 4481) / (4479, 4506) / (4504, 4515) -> 0.8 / 15.8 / 16.8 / 18.6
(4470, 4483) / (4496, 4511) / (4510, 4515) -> -0.4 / 16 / 18.1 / 18.2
